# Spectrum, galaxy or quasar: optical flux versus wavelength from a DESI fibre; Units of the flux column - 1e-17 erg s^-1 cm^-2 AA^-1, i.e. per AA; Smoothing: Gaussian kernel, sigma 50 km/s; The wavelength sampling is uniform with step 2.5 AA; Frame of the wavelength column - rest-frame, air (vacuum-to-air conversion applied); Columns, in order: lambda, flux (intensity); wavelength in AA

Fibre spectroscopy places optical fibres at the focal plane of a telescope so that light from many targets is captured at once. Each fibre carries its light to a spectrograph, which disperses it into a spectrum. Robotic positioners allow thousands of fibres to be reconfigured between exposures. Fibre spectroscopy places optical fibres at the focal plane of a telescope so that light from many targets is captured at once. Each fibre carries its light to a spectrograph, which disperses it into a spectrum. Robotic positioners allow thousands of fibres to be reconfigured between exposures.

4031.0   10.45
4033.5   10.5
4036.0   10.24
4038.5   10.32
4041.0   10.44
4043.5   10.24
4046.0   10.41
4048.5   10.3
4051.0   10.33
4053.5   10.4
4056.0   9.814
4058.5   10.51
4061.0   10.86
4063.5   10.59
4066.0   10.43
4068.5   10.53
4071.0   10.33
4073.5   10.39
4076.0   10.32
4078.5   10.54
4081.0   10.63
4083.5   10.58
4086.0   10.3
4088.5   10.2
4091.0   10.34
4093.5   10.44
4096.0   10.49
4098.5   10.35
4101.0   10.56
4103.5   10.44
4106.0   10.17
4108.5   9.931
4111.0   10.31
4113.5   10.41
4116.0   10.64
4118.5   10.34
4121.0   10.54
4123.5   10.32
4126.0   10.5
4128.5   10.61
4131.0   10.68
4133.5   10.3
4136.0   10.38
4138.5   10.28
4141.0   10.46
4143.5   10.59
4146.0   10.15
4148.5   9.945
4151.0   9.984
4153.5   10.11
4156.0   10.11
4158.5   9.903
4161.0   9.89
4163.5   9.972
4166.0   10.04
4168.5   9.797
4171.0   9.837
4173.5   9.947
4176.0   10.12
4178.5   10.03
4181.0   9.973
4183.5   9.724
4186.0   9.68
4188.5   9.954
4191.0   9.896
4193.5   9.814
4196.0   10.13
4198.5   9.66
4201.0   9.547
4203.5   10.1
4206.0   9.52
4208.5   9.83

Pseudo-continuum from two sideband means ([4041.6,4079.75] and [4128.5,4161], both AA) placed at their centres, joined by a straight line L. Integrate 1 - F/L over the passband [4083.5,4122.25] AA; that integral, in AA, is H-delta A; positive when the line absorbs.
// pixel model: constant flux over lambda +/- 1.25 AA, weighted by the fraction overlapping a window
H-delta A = -0.2 AA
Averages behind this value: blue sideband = 10.4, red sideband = 10.2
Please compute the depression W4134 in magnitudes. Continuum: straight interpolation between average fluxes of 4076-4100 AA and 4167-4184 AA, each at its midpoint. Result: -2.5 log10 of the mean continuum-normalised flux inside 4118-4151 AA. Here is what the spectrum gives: -0.02 mag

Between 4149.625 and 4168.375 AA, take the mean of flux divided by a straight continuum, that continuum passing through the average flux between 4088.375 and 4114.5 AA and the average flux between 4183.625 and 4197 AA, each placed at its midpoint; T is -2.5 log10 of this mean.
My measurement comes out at 0.005 mag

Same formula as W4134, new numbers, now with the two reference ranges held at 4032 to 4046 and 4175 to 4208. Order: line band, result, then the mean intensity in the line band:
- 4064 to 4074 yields -0.02 mag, 10.4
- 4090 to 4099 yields -0.03 mag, 10.4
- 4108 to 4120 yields -0.03 mag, 10.4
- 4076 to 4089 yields -0.03 mag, 10.5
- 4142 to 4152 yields -0.02 mag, 10.2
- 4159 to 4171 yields 0.00 mag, 9.91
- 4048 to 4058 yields 0.01 mag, 10.2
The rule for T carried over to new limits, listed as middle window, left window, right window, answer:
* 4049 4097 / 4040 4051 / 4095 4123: -0.006 mag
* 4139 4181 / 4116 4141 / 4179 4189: 0.005 mag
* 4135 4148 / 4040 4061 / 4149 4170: -0.033 mag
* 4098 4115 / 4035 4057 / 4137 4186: -0.017 mag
